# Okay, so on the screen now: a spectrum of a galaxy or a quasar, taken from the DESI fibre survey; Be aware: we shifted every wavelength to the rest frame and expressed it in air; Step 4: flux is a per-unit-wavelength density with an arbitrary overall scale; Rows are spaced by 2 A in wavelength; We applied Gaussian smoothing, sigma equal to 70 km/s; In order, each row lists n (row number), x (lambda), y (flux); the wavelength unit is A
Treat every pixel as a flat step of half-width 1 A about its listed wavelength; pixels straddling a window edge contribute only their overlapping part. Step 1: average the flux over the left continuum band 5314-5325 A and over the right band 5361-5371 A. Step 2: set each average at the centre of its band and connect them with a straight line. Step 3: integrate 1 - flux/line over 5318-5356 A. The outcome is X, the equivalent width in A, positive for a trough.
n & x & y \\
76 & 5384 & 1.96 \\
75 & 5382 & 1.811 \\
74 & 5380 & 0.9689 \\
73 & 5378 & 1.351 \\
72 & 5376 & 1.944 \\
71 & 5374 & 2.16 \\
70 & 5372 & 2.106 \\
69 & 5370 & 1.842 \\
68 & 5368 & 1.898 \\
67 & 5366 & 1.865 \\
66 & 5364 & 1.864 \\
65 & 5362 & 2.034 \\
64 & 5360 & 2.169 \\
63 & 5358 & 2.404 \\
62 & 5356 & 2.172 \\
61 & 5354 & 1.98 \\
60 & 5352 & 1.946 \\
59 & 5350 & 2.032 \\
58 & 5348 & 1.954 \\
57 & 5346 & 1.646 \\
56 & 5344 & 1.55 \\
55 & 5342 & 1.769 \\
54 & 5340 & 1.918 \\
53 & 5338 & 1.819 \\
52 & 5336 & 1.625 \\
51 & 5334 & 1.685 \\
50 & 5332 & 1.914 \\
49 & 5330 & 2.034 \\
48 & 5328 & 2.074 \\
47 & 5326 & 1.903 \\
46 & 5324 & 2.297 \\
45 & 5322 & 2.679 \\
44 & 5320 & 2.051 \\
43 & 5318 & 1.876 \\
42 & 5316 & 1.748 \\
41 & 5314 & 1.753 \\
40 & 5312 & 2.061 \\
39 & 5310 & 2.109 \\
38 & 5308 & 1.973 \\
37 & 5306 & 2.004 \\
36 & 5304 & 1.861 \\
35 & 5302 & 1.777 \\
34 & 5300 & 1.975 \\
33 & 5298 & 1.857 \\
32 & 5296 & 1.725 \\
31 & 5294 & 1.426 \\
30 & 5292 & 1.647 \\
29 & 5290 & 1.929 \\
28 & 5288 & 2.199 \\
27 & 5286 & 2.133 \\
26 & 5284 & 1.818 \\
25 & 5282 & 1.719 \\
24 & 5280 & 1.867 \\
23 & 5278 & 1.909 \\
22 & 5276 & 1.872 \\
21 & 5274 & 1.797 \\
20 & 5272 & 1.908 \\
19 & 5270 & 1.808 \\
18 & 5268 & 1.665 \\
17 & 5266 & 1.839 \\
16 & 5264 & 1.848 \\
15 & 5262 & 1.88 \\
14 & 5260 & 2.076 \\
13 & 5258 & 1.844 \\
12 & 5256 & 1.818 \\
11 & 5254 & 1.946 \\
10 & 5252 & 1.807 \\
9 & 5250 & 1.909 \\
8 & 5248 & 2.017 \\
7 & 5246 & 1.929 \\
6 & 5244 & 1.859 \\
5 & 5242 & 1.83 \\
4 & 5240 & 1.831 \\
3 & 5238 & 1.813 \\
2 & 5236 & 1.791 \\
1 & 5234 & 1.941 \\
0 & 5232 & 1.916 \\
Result 1.5 A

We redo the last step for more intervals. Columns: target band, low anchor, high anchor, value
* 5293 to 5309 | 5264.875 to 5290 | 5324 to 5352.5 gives 0.4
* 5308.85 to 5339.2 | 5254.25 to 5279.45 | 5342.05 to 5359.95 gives -0.7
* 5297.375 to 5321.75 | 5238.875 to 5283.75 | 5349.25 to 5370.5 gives 0.0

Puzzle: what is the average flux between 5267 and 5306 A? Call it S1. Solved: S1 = 1.84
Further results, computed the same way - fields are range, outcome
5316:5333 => 2.08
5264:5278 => 1.82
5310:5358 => 1.95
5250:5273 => 1.86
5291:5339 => 1.91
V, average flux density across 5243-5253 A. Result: 1.9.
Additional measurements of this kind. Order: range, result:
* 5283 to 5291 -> 2.02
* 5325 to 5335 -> 1.92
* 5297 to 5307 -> 1.89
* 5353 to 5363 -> 2.15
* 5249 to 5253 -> 1.86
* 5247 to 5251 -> 1.96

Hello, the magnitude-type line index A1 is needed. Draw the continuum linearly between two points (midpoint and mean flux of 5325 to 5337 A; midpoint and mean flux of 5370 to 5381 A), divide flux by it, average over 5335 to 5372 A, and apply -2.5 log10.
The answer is -0.08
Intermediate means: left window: 1.87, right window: 1.72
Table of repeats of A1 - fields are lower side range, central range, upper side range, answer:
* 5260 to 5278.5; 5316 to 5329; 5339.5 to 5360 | -0.11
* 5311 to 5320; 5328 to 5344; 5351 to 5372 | 0.07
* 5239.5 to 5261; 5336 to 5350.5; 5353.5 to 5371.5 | 0.12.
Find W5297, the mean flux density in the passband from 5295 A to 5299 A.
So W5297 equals 1.79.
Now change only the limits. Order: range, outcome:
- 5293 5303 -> 1.75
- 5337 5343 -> 1.84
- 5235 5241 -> 1.81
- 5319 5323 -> 2.37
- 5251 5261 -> 1.9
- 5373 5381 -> 1.61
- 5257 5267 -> 1.9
